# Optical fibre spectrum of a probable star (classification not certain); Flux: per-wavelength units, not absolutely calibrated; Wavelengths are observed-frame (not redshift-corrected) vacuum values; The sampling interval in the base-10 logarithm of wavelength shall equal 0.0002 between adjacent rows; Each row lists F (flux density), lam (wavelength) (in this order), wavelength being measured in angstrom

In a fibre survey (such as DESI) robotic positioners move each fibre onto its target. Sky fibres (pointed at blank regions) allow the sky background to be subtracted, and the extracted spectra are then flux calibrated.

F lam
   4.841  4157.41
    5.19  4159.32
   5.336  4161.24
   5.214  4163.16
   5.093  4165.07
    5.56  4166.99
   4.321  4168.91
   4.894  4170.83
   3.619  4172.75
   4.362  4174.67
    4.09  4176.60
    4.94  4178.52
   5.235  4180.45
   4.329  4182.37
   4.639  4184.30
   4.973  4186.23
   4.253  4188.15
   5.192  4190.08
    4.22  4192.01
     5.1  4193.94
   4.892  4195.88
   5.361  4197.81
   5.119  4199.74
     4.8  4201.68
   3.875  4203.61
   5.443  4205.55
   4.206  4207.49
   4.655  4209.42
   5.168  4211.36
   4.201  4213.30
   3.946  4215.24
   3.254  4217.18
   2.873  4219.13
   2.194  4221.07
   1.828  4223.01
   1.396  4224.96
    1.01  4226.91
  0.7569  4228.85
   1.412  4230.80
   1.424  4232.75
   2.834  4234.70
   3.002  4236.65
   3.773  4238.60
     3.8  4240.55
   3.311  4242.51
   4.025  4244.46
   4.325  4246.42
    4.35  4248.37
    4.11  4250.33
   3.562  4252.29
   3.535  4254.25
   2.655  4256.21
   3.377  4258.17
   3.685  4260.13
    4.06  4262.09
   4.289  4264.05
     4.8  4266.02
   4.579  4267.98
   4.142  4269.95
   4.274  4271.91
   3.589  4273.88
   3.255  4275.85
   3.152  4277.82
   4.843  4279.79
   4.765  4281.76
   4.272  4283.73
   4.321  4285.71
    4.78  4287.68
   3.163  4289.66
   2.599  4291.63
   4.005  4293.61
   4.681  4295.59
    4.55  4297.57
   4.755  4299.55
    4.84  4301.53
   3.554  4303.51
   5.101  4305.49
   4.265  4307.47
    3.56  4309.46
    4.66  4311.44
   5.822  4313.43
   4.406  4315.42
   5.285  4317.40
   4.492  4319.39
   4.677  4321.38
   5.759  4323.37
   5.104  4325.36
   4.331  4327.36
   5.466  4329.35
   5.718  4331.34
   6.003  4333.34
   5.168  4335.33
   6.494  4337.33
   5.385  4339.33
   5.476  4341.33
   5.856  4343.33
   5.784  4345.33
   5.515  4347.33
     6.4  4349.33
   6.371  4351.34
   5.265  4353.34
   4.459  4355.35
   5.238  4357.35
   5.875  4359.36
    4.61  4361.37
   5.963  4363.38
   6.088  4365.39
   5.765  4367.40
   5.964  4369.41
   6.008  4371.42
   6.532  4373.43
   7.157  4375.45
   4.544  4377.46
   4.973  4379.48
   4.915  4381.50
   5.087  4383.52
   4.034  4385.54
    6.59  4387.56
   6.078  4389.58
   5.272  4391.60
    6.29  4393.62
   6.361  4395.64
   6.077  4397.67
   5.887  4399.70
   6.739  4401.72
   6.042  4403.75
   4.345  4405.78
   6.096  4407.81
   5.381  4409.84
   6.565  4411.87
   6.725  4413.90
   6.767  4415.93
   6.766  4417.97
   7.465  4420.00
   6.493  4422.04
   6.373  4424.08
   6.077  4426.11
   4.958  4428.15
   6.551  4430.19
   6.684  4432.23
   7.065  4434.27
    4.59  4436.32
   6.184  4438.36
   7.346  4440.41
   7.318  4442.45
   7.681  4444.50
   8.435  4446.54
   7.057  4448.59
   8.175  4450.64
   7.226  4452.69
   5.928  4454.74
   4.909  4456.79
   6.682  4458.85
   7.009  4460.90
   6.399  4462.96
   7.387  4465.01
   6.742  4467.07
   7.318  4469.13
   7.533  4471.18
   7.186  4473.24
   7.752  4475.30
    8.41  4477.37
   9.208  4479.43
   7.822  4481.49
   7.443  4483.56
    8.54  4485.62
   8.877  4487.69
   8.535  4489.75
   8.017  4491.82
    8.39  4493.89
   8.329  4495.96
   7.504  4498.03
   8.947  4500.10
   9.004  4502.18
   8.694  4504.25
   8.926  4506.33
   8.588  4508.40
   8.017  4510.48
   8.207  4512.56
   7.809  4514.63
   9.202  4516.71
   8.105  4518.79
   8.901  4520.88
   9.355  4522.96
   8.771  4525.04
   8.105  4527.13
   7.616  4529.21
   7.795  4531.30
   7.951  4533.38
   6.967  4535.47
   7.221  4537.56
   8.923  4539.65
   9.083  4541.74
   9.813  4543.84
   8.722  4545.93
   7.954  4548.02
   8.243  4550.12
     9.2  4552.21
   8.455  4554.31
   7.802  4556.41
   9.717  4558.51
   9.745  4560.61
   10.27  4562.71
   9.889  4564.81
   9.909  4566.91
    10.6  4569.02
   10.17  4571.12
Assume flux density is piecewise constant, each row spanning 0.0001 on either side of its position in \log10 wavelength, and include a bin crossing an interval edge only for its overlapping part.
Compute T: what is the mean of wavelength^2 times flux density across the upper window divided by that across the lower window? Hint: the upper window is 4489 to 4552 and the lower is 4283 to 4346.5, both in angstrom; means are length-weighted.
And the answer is 1.91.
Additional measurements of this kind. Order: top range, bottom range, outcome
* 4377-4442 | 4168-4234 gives 1.71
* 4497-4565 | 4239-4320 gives 2.32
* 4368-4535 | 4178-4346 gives 1.84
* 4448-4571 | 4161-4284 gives 2.39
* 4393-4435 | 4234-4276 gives 1.77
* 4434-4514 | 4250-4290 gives 2.11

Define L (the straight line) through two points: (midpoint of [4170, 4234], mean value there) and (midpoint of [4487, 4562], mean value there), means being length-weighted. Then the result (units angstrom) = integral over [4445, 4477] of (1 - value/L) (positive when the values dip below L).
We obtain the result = 2.1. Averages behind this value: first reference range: 3.86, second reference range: 8.49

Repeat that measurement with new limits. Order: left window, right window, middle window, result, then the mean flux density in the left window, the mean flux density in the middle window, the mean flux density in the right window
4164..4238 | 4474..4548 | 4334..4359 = 1.5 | 3.9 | 5.63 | 8.38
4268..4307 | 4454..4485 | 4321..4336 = -1.4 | 4.15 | 5.31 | 7.21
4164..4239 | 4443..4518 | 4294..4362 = 6.6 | 3.9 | 5.14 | 7.83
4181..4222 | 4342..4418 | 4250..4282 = 6.6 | 4.42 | 3.9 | 5.79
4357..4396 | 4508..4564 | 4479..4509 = -2.5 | 5.66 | 8.44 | 8.54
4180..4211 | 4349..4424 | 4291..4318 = 4.8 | 4.77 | 4.45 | 5.87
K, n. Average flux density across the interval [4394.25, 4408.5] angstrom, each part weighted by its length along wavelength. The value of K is 5.94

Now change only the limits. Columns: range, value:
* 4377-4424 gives 5.92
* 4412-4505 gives 7.29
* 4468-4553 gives 8.31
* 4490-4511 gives 8.45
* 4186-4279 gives 3.7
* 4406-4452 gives 6.64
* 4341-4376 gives 5.78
